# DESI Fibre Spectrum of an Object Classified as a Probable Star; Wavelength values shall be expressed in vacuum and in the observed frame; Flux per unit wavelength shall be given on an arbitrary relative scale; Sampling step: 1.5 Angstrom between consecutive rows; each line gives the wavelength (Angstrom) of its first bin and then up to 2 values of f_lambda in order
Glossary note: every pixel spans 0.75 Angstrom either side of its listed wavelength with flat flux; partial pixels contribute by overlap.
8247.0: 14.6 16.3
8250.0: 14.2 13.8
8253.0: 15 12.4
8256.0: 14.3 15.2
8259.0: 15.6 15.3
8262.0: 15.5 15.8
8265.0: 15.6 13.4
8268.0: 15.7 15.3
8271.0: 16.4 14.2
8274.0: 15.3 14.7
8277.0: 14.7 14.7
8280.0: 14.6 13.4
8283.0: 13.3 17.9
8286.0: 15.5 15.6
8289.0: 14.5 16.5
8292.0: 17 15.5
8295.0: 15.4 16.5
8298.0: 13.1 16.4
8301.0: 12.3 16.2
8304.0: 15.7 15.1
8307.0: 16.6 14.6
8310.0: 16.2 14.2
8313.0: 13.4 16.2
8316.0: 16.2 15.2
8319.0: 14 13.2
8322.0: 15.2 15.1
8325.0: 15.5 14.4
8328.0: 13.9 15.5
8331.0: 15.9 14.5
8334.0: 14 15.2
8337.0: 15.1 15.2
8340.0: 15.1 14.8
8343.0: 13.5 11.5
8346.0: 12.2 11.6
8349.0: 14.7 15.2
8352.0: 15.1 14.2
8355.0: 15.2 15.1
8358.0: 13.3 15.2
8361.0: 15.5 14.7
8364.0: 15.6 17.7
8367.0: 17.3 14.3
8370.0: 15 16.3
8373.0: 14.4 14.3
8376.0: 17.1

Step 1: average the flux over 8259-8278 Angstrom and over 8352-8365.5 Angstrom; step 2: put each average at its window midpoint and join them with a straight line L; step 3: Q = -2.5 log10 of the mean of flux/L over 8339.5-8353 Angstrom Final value 0.10 mag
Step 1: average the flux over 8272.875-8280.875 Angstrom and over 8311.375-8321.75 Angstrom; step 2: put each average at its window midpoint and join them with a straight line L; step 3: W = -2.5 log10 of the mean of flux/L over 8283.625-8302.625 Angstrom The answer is -0.06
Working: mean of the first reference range 14.8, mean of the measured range 15.5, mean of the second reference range 14.7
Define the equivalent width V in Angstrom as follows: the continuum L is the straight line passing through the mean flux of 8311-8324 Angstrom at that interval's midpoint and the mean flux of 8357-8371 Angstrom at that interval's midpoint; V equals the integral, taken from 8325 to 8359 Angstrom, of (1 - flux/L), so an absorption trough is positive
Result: 1.7 Angstrom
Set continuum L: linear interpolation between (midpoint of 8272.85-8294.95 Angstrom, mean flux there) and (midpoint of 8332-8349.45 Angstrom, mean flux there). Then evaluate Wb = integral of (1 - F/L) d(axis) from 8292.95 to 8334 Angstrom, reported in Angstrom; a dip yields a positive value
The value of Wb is -1.3 Angstrom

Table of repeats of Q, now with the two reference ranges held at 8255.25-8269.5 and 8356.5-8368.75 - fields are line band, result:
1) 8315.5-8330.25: 0.04 mag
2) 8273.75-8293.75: 0.00 mag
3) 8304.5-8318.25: 0.00 mag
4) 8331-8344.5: 0.06 mag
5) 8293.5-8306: 0.01 mag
